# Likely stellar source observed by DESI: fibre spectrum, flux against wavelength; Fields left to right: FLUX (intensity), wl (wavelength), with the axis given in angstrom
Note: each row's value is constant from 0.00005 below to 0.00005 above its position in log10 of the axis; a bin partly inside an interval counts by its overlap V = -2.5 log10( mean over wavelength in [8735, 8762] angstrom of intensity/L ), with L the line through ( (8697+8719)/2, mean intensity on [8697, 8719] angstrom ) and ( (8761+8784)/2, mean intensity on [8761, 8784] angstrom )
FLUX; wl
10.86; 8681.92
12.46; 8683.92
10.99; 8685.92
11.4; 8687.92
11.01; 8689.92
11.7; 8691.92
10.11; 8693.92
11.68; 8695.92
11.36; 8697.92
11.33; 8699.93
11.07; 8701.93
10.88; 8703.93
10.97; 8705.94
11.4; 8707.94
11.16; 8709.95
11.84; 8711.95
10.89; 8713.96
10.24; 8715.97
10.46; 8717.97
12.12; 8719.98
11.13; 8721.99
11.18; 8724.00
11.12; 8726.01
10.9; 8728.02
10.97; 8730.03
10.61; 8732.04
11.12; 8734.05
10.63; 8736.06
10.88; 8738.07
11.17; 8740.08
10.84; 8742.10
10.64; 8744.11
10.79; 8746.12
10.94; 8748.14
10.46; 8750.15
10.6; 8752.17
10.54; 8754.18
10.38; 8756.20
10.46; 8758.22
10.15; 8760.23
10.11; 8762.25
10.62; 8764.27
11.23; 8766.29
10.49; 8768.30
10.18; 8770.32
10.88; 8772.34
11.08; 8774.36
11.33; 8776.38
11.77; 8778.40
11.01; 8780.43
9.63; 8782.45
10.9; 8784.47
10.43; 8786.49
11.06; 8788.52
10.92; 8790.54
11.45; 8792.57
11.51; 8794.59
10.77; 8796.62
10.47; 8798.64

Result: 0.023 mag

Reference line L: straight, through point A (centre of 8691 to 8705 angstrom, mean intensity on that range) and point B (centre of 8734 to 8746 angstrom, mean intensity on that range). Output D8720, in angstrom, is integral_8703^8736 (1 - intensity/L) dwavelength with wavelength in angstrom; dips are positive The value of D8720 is -0.1 angstrom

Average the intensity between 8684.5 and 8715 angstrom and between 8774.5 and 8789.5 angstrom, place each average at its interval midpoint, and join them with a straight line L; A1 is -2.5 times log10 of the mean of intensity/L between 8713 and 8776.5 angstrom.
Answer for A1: 0.02 mag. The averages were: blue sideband 11.2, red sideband 10.9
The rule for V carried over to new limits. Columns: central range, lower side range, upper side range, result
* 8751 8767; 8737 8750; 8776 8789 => 0.04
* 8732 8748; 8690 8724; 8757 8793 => 0.01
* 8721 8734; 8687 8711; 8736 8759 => -0.01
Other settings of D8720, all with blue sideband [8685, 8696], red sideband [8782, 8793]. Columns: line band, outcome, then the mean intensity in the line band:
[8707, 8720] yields -0.1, 11.1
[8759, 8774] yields 0.4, 10.6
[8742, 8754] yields 0.2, 10.7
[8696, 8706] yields -0.1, 11.2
